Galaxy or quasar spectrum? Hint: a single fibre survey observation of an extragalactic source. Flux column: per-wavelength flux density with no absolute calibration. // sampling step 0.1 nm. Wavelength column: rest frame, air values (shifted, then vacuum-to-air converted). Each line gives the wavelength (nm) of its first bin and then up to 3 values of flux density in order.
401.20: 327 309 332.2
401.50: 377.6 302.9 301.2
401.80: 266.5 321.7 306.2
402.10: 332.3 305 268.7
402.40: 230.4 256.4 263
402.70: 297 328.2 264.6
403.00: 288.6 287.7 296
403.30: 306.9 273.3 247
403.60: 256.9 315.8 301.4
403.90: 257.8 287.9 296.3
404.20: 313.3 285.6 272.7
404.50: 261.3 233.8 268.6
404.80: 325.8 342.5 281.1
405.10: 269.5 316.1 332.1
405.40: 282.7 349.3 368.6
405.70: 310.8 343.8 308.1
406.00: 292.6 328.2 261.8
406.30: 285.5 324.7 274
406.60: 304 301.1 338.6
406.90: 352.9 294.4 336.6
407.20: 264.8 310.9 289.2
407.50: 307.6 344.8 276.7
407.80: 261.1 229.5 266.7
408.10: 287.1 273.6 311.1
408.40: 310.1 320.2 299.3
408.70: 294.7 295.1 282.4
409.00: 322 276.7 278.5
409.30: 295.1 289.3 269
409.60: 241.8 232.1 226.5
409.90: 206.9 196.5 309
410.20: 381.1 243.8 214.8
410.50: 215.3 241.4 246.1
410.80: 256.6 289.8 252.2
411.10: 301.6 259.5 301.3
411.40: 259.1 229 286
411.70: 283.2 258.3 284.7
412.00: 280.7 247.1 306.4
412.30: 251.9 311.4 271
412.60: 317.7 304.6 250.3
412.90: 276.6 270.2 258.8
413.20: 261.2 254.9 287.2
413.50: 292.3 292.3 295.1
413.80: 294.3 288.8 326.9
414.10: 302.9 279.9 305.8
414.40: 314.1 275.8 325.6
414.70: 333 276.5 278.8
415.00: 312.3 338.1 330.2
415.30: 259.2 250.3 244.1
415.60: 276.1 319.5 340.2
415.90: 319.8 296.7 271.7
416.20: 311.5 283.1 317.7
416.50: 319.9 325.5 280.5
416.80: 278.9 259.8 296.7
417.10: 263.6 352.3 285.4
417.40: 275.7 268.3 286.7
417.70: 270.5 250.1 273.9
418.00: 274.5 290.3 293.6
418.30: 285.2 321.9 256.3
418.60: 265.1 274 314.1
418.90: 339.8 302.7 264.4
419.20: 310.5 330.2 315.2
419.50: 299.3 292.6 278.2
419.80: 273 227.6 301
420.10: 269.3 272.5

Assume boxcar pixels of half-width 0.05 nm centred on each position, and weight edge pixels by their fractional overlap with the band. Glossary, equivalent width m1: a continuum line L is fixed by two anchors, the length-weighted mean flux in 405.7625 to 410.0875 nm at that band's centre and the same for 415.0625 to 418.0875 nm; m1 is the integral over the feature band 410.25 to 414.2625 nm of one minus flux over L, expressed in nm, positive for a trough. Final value 0.22 nm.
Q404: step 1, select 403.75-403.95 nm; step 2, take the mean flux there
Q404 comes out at 280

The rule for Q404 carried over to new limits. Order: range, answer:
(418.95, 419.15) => 284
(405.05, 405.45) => 300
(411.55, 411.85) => 276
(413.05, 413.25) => 260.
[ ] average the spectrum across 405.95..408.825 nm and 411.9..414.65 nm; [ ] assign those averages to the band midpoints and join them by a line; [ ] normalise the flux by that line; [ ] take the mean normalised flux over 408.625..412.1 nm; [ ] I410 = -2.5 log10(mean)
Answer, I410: 0.10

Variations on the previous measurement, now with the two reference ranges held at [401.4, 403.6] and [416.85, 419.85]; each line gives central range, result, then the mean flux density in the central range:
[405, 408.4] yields -0.04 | 303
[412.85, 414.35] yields 0.01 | 286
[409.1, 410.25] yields 0.09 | 266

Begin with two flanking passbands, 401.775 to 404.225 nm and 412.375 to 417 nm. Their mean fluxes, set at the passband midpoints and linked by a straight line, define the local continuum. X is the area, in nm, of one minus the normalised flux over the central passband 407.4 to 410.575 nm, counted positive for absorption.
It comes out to 0.15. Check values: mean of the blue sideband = 287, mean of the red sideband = 293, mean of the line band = 276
